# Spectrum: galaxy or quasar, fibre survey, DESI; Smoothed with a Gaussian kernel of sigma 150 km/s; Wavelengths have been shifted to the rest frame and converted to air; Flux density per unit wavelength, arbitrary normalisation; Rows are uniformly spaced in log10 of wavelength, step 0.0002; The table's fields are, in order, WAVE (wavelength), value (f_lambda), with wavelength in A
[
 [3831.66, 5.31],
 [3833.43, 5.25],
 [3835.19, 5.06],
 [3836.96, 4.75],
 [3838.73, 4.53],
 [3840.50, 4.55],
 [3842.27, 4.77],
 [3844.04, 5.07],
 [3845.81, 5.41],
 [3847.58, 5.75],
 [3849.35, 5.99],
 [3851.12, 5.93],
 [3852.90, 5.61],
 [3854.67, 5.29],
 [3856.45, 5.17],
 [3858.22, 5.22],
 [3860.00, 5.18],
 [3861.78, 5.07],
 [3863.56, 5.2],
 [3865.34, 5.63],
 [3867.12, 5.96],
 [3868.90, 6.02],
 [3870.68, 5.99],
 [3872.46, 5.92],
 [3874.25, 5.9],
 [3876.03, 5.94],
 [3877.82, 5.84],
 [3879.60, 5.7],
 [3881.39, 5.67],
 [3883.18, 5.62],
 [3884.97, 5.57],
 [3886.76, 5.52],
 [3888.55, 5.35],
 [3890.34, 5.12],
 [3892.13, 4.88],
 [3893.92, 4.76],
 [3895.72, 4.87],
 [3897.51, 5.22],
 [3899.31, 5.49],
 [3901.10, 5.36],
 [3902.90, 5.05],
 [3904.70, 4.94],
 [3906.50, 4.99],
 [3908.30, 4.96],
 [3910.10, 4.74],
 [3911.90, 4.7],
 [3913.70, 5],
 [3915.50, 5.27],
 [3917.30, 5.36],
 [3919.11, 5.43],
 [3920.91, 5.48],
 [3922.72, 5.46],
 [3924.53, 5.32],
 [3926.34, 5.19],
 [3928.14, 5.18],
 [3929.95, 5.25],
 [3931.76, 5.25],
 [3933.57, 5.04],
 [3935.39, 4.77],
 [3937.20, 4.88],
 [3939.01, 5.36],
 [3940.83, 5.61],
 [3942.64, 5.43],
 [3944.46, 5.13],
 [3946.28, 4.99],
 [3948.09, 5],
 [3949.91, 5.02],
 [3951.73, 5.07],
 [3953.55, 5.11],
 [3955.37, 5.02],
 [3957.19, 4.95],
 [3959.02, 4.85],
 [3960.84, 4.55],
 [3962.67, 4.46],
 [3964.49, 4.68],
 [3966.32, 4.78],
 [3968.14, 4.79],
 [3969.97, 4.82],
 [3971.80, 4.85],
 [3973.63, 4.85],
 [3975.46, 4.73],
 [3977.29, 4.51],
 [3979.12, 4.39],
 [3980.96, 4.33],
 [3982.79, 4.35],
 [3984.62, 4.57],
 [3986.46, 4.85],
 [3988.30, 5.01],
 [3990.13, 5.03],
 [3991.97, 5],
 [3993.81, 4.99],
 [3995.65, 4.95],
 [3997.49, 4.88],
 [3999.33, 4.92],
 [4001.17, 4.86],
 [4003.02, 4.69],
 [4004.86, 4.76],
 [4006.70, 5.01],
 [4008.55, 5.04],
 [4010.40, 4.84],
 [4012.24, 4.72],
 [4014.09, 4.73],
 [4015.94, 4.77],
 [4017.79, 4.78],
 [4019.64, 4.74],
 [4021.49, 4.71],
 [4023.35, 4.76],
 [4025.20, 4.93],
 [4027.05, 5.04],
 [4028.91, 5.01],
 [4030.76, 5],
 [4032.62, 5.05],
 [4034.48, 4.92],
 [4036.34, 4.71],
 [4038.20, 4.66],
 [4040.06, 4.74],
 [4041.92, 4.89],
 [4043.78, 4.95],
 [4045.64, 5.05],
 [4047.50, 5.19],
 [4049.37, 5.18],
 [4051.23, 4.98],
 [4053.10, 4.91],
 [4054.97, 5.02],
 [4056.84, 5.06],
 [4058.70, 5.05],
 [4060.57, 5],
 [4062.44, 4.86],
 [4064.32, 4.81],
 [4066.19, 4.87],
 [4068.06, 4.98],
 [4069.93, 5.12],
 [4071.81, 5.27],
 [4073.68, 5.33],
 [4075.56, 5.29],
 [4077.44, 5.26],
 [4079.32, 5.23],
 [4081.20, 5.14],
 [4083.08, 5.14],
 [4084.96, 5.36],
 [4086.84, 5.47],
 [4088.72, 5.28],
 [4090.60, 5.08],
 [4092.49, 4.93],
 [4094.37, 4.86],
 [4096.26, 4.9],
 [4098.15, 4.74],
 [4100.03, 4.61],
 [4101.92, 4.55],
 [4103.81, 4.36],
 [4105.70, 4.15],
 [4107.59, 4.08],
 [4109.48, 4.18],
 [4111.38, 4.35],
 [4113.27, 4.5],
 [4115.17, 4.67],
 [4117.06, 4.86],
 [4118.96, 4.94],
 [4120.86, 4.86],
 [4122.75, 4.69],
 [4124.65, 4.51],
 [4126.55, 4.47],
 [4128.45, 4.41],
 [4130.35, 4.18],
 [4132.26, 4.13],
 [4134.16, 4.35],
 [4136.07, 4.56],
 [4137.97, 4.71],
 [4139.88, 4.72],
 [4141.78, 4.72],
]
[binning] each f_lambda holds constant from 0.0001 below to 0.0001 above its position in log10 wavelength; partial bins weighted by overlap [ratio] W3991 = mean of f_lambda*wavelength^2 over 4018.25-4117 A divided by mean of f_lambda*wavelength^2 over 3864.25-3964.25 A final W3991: 1.01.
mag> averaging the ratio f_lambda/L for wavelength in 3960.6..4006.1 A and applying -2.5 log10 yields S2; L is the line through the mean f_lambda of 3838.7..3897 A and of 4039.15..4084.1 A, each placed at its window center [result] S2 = 0.10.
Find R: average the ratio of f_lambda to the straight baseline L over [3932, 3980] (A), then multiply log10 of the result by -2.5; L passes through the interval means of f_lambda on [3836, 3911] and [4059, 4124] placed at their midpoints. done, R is 0.05 mag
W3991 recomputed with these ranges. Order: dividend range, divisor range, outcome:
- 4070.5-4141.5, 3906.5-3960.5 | 1.01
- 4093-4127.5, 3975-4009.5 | 1.01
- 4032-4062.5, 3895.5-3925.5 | 1.03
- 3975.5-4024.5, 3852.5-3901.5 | 0.93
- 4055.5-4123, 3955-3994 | 1.09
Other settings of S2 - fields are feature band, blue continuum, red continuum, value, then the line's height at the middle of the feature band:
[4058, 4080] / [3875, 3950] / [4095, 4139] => -0.09 mag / 4.68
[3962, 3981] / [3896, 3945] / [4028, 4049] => 0.09 mag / 5.07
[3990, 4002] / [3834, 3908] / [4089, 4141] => 0.00 mag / 4.96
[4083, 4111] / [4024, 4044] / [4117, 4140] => -0.02 mag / 4.67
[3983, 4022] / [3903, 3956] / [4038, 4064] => 0.04 mag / 5.04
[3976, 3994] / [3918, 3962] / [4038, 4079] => 0.09 mag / 5.1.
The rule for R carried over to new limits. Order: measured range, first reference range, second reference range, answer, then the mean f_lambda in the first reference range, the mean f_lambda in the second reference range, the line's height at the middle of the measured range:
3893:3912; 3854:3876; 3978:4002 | 0.065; 5.56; 4.78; 5.33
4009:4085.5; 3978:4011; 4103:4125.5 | -0.068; 4.8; 4.51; 4.67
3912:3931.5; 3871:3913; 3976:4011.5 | -0.023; 5.32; 4.79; 5.16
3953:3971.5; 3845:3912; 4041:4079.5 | 0.098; 5.42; 5.06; 5.25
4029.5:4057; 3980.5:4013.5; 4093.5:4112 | -0.062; 4.83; 4.48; 4.68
